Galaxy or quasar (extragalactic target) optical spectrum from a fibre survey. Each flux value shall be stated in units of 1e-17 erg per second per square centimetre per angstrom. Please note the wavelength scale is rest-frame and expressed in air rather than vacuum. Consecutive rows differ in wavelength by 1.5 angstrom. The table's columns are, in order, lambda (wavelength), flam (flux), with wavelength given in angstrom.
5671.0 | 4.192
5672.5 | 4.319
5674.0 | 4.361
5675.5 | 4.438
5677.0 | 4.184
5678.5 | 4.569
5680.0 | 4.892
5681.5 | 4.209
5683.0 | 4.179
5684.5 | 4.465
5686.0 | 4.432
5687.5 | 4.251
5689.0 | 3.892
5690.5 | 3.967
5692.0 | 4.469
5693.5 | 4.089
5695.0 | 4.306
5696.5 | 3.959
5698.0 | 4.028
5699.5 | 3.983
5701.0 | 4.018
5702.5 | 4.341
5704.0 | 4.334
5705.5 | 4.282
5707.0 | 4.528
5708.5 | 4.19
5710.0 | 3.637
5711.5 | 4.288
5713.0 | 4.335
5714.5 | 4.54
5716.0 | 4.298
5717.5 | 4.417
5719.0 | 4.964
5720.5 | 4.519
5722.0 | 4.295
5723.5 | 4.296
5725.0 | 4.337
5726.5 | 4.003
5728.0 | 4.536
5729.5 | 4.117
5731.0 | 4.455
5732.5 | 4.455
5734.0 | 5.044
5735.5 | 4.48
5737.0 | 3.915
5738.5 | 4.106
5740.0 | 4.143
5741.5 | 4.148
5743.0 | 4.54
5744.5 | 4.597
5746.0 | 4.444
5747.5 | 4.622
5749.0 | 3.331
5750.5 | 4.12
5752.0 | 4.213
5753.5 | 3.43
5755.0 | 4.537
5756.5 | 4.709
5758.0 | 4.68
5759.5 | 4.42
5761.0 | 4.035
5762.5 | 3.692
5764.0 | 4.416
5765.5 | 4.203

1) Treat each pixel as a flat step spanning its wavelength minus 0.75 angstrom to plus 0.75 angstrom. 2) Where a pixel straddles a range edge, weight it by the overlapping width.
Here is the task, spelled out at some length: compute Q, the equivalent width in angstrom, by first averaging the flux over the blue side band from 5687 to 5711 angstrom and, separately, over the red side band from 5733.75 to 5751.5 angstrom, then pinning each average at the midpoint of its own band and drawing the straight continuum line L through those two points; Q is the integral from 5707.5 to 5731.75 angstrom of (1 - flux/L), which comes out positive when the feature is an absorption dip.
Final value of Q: -0.7 angstrom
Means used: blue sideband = 4.14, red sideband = 4.27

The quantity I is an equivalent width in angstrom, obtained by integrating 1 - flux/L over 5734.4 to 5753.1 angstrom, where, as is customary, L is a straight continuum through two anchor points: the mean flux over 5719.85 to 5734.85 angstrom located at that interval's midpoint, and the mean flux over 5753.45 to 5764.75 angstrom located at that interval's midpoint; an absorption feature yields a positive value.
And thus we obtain 0.5 angstrom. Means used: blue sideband 4.41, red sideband 4.29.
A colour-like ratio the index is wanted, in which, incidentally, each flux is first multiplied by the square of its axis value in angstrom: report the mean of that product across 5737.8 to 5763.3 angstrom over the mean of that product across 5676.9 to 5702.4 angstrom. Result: 1.02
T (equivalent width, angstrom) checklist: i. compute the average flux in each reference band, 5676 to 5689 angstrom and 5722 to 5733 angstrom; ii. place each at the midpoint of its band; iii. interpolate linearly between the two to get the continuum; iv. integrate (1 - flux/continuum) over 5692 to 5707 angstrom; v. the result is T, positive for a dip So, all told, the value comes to 0.6 angstrom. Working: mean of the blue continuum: 4.37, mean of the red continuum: 4.31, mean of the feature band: 4.18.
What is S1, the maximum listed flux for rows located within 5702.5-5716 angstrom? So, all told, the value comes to 4.54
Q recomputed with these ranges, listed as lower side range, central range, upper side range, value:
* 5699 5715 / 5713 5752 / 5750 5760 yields -0.7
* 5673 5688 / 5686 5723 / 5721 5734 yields 1.1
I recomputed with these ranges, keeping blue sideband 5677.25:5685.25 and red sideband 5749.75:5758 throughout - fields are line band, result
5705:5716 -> 0.3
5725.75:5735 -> -0.3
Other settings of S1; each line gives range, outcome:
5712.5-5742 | 5.044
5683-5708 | 4.528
